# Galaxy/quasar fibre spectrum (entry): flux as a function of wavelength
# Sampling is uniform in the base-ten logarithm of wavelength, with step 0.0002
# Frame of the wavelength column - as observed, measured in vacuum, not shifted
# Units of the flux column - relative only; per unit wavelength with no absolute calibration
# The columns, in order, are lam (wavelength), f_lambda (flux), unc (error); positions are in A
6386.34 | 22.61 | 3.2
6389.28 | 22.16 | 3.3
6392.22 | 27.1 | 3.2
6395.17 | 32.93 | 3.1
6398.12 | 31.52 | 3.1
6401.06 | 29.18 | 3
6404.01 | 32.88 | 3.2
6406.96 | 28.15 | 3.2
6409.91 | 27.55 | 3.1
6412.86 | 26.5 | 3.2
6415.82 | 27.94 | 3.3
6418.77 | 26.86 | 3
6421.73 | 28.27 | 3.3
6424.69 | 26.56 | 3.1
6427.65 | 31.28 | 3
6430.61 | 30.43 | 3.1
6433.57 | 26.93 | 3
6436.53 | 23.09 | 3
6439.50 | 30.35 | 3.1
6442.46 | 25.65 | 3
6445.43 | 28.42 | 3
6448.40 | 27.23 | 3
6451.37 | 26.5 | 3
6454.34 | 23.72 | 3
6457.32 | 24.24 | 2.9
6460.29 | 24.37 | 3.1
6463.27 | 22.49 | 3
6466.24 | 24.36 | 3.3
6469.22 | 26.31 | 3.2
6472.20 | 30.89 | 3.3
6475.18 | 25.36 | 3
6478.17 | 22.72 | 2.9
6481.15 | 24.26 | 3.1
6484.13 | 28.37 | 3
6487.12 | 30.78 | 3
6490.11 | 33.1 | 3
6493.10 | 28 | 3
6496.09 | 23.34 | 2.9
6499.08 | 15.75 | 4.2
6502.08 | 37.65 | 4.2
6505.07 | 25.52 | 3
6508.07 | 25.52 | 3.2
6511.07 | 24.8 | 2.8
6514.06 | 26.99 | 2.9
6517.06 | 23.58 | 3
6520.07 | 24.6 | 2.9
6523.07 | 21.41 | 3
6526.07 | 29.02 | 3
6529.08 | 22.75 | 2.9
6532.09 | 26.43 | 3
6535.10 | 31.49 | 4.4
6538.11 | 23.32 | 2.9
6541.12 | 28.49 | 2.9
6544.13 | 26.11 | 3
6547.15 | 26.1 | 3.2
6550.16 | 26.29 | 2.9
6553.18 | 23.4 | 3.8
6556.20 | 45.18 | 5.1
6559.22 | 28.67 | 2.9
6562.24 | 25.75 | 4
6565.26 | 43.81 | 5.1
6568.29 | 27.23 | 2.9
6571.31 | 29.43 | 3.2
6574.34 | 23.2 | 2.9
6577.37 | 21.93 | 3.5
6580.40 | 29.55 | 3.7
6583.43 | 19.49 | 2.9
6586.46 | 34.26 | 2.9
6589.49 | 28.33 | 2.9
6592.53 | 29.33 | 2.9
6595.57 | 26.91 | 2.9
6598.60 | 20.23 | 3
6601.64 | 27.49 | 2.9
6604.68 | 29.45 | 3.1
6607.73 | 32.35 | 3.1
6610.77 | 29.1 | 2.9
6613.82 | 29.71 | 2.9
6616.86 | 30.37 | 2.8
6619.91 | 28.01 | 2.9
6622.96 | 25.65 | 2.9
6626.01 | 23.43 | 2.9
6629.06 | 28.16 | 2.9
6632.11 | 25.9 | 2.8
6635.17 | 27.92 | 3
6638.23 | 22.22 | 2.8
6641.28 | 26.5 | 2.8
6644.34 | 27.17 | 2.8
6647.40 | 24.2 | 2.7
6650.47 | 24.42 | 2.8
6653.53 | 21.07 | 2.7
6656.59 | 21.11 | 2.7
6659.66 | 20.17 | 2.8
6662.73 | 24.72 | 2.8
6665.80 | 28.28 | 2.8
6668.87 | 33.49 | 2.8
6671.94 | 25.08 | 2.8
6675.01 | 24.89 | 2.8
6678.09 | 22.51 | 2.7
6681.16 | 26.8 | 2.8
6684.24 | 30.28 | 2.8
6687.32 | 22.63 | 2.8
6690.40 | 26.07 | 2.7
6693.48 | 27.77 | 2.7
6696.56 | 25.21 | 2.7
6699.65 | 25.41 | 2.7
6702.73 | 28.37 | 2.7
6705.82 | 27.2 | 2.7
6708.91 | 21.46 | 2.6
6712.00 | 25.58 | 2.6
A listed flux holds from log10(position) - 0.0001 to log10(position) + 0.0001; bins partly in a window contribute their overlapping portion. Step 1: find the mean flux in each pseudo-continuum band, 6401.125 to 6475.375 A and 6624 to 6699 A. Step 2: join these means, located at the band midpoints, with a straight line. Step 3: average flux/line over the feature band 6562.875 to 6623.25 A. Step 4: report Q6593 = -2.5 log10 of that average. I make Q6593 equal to -0.09 mag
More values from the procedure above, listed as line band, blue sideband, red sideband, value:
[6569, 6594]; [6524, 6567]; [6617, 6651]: 0.031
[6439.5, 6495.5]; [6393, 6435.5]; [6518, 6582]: 0.077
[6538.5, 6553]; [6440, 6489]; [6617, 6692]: -0.013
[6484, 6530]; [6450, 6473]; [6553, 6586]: 0.023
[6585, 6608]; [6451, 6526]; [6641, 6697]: -0.111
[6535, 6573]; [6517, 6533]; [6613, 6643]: -0.171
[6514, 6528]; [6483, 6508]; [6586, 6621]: 0.126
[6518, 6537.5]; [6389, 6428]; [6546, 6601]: 0.105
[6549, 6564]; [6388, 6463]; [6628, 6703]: -0.143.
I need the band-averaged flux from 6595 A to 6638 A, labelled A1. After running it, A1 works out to 27.3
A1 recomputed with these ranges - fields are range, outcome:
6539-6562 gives 28.8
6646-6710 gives 25.3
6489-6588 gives 27.3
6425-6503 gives 26.7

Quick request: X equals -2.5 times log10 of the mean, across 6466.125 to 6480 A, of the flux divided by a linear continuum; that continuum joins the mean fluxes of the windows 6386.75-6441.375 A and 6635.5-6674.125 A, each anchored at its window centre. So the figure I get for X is 0.056 mag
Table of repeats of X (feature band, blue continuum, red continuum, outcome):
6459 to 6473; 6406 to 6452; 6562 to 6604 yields 0.090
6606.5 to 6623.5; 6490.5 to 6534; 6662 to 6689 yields -0.122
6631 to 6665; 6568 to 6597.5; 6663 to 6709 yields 0.104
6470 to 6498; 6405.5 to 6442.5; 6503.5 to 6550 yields -0.025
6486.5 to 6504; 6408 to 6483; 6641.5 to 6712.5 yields -0.065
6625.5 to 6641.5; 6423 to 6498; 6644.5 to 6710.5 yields -0.007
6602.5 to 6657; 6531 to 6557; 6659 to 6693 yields 0.009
